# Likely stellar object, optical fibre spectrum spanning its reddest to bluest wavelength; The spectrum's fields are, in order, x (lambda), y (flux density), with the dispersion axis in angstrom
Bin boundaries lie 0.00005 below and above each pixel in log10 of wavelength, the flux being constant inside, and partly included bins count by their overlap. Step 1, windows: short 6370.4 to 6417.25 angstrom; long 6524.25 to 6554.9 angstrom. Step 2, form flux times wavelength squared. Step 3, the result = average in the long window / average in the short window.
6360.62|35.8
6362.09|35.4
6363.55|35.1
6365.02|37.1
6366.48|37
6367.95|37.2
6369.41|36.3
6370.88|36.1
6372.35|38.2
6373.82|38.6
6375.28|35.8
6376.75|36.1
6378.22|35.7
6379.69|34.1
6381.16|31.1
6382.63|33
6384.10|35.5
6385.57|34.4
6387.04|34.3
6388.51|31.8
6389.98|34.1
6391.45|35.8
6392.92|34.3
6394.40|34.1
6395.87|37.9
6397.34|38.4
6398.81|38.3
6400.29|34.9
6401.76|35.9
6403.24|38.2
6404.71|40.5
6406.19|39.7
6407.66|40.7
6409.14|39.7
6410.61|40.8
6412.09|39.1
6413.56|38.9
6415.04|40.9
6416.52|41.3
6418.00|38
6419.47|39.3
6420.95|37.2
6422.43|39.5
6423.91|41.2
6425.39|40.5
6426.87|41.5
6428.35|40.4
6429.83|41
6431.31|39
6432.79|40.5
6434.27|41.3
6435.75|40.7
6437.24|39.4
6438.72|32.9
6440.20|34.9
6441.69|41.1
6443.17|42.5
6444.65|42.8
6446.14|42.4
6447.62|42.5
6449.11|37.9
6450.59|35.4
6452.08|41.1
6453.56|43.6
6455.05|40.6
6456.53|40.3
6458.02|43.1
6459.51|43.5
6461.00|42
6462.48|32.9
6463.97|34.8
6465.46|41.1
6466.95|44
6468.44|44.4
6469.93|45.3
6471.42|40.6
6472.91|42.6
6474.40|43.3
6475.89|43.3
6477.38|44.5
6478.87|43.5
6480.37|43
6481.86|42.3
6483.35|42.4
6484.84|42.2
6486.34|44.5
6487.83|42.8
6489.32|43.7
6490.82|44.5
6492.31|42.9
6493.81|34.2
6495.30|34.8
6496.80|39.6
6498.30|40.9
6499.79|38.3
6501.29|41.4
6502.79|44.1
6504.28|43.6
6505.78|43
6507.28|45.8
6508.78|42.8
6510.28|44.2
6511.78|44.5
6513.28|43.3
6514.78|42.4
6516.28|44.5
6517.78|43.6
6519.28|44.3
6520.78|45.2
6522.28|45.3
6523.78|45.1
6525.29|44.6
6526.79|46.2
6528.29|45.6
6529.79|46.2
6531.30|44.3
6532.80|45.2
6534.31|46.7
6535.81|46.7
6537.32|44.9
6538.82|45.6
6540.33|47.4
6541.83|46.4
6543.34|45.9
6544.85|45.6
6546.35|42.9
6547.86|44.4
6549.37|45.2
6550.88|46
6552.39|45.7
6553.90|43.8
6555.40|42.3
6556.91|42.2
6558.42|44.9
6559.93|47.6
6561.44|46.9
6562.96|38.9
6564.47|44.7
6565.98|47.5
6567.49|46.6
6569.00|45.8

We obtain 1.29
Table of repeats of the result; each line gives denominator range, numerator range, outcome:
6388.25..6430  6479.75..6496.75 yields 1.11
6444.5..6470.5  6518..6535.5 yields 1.13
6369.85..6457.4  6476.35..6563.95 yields 1.18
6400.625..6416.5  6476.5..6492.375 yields 1.13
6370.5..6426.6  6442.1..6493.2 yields 1.15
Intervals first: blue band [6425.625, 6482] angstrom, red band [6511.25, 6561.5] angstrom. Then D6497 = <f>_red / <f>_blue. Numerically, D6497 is 1.10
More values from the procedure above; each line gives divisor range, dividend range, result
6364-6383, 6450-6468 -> 1.12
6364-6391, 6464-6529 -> 1.21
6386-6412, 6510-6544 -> 1.22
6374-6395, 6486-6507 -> 1.20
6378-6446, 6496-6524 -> 1.14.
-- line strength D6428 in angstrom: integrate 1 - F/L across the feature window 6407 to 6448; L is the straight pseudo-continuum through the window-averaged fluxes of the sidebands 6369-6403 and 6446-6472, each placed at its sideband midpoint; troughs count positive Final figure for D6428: -1.6 angstrom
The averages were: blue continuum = 35.4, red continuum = 40.8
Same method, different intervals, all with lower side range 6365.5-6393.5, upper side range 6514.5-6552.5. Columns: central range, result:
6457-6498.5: 0.0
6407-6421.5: -0.8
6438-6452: 0.1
